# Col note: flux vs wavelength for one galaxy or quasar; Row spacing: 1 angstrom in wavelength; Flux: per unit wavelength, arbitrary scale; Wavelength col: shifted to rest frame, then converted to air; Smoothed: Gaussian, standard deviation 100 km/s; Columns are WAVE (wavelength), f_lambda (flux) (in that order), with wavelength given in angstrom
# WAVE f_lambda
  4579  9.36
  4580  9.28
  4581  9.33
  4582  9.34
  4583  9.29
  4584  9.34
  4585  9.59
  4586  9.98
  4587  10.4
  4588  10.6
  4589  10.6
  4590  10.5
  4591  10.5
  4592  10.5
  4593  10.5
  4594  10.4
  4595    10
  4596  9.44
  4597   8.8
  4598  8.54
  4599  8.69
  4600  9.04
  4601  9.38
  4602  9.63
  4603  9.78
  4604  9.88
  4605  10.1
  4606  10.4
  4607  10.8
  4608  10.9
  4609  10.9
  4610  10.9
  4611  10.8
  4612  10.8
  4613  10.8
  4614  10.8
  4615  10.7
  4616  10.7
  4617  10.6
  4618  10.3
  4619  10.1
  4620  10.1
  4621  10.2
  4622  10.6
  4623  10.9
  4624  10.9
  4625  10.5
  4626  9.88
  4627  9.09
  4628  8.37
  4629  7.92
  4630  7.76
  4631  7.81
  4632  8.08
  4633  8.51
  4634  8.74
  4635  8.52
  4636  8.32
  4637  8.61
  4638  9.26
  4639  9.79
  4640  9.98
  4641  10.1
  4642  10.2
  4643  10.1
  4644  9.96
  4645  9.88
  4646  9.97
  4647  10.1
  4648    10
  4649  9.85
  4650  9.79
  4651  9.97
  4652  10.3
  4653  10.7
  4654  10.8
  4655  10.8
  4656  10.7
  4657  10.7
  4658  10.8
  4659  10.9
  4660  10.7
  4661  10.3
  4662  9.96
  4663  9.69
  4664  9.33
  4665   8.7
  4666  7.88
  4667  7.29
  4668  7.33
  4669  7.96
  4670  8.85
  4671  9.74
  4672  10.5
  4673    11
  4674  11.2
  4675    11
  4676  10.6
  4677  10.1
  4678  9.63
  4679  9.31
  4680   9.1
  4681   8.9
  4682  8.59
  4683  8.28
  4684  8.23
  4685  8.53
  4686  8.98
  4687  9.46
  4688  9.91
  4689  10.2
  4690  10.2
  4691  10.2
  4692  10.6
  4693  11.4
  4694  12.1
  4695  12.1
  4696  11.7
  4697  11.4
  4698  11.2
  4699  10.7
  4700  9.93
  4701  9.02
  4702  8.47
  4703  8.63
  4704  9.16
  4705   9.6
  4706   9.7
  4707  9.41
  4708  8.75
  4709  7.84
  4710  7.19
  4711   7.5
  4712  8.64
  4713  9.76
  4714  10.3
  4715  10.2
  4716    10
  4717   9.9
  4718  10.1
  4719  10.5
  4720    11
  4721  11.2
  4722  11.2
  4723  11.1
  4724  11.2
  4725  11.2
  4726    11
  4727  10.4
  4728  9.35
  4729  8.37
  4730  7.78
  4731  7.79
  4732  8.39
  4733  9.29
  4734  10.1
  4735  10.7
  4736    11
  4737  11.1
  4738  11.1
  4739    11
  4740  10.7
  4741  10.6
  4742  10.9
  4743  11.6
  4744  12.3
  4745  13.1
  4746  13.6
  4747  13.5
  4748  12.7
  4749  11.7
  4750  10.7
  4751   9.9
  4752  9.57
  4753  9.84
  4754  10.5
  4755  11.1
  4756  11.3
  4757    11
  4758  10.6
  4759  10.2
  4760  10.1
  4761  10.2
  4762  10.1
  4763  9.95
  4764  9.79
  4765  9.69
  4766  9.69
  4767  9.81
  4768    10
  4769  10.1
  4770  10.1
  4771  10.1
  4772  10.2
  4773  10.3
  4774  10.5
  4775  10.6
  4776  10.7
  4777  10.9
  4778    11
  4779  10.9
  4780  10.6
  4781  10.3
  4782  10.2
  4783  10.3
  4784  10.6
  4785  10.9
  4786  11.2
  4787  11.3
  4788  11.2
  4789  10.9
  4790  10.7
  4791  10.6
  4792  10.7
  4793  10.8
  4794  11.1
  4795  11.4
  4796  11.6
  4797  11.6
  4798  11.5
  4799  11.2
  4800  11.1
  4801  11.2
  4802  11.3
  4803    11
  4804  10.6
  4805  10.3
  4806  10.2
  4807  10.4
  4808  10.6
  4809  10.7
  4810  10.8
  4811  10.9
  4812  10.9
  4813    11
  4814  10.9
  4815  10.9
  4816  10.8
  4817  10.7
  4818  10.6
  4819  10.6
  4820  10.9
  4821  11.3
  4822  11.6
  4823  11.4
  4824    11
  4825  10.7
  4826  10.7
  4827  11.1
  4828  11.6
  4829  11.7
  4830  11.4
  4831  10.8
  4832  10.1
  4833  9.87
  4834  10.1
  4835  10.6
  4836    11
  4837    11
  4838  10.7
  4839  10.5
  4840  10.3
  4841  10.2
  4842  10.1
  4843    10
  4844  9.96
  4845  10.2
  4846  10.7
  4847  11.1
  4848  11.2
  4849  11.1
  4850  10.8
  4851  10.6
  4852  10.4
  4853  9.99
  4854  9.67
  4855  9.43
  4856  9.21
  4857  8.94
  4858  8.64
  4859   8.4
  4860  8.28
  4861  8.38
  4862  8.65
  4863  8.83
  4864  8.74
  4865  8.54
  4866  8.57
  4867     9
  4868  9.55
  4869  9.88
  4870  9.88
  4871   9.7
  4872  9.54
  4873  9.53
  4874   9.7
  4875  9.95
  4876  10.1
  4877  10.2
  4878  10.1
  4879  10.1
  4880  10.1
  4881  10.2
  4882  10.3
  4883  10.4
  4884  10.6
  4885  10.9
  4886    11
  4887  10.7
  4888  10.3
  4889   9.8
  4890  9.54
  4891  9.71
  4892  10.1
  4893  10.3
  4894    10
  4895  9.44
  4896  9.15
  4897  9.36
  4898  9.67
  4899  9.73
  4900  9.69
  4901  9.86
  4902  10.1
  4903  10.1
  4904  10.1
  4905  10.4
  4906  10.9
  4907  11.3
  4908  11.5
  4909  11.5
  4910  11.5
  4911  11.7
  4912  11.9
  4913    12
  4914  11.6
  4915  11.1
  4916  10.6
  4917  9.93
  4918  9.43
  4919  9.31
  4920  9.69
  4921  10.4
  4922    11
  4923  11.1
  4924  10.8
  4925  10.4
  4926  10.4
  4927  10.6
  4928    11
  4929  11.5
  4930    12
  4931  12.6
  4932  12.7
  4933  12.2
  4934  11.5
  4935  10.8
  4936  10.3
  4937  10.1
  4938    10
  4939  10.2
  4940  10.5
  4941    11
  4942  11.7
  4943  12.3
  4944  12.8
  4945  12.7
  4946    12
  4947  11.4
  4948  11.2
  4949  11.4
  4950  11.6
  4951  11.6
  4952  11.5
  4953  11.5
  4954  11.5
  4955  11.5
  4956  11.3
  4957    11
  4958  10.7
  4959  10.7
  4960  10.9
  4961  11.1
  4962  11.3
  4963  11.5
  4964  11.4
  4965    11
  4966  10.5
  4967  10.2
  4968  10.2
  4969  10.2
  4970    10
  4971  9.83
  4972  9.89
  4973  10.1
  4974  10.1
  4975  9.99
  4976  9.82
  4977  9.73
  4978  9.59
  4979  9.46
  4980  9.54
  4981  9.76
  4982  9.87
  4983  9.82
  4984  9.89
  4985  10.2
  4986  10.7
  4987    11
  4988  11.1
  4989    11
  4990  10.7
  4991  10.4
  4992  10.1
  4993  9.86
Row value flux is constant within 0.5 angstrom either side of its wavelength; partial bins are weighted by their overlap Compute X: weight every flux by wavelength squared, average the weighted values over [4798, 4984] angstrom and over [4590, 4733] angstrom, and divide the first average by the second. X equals 1.2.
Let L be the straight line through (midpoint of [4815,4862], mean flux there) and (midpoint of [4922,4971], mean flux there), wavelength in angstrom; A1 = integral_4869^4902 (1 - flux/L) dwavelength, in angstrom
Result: 2.3 angstrom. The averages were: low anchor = 10.4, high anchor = 11.2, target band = 9.99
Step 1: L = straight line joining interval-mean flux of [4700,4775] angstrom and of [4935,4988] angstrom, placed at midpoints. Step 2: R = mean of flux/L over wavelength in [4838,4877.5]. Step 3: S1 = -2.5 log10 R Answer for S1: 0.083 mag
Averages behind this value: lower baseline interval 10.2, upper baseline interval 10.7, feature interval 9.72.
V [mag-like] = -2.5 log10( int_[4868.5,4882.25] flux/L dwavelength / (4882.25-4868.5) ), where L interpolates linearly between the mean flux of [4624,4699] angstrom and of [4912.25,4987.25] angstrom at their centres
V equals 0.06 mag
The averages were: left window 9.73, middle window 9.94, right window 10.8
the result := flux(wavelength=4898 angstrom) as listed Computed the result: 9.67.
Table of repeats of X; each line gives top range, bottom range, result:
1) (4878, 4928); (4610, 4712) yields 1.18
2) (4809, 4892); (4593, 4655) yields 1.14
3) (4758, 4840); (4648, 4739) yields 1.14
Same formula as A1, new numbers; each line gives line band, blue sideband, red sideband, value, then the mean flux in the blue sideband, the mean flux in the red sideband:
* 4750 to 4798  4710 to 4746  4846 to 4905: -1.87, 10.3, 9.8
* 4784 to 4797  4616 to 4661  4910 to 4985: -0.90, 9.81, 10.8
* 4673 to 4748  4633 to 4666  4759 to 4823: 0.60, 9.87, 10.7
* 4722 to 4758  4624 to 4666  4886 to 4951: -2.48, 9.64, 10.8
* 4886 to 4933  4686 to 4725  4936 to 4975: 0.95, 10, 11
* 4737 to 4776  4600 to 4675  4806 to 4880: -2.72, 9.84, 10.2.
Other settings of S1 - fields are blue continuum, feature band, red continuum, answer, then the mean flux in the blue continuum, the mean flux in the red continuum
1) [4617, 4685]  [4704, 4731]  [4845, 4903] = 0.00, 9.61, 9.8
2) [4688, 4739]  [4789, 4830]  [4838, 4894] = -0.11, 10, 9.87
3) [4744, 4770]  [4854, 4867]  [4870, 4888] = 0.17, 10.8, 10.2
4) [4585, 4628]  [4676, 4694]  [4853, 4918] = 0.06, 10.2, 9.97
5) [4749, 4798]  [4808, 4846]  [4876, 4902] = -0.04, 10.6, 10.1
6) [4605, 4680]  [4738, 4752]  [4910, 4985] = -0.14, 9.86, 10.8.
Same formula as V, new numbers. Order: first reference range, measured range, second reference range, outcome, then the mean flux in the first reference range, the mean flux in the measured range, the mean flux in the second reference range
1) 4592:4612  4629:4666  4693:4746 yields 0.04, 9.98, 9.66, 10.2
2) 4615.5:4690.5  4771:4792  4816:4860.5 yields -0.05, 9.63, 10.7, 10.4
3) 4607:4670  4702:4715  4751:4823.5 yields 0.15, 9.79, 8.91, 10.7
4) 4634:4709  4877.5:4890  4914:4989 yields 0.02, 9.79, 10.3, 10.8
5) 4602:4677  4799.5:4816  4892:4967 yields -0.03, 9.87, 10.8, 10.9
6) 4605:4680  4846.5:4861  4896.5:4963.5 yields 0.10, 9.86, 9.79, 11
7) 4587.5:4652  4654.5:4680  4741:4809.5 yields 0.04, 9.85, 9.79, 10.8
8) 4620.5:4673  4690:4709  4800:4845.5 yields -0.03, 9.58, 10.2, 10.7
